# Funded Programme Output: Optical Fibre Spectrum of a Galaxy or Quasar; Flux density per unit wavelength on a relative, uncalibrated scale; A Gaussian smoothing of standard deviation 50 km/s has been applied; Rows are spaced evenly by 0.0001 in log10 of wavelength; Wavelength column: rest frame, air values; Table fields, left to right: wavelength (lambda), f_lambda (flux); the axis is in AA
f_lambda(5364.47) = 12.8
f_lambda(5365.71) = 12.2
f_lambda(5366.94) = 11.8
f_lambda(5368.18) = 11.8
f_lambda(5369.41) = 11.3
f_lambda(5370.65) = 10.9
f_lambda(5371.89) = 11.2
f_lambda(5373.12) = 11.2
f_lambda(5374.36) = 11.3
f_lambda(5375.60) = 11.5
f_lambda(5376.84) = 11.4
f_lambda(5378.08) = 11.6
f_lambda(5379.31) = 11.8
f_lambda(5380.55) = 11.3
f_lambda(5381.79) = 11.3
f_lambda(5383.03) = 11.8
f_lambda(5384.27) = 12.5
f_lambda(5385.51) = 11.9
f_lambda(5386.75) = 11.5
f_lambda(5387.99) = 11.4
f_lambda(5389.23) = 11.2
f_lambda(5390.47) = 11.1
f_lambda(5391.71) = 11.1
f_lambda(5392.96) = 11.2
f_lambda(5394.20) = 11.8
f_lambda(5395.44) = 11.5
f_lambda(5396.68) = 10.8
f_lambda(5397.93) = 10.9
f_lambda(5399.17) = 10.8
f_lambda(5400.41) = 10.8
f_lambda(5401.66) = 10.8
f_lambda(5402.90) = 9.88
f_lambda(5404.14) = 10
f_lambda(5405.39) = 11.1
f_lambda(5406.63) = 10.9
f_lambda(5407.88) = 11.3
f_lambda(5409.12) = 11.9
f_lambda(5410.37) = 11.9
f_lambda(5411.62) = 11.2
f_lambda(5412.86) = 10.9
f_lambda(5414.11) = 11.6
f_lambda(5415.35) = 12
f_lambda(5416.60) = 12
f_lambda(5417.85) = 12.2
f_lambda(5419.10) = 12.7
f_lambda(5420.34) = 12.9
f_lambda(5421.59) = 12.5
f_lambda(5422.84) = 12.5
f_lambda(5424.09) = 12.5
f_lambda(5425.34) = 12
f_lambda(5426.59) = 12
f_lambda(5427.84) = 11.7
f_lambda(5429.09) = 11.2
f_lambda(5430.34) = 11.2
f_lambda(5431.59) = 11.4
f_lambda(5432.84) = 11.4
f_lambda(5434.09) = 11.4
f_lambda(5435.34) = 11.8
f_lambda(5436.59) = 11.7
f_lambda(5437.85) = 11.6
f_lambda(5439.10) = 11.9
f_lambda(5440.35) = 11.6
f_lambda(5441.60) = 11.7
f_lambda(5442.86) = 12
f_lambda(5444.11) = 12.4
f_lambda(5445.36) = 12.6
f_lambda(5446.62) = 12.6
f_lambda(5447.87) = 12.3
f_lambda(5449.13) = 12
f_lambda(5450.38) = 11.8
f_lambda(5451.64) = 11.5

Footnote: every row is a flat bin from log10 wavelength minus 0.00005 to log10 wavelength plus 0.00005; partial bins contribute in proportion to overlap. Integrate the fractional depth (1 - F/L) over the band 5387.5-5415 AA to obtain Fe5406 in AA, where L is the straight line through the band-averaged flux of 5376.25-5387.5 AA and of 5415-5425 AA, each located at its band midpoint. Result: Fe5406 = 2.16 AA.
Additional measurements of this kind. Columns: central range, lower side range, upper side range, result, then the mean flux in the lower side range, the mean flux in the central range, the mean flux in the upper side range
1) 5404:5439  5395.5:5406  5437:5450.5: -1.2 AA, 10.7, 11.7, 12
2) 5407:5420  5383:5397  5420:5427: 0.4 AA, 11.5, 11.8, 12.4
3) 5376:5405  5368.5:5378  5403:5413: -0.1 AA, 11.3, 11.2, 11.1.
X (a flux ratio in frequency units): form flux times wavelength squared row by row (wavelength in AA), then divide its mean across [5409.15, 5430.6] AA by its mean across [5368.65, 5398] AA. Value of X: 1.1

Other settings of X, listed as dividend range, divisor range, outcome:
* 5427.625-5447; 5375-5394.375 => 1.04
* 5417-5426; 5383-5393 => 1.09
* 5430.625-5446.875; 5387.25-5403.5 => 1.09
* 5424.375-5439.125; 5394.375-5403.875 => 1.09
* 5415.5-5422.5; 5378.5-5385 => 1.07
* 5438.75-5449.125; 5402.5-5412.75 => 1.11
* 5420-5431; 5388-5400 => 1.09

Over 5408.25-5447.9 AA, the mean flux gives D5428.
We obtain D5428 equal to 11.9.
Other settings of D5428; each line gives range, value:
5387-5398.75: 11.2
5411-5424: 12.1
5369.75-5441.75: 11.5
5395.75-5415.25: 11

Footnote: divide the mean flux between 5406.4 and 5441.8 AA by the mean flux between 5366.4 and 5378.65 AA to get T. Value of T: 1.04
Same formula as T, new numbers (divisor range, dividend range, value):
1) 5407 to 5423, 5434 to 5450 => 1.00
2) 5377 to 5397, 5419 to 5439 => 1.03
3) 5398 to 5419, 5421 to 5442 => 1.05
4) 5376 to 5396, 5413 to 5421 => 1.05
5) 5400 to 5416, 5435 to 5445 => 1.07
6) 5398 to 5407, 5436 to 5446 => 1.12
